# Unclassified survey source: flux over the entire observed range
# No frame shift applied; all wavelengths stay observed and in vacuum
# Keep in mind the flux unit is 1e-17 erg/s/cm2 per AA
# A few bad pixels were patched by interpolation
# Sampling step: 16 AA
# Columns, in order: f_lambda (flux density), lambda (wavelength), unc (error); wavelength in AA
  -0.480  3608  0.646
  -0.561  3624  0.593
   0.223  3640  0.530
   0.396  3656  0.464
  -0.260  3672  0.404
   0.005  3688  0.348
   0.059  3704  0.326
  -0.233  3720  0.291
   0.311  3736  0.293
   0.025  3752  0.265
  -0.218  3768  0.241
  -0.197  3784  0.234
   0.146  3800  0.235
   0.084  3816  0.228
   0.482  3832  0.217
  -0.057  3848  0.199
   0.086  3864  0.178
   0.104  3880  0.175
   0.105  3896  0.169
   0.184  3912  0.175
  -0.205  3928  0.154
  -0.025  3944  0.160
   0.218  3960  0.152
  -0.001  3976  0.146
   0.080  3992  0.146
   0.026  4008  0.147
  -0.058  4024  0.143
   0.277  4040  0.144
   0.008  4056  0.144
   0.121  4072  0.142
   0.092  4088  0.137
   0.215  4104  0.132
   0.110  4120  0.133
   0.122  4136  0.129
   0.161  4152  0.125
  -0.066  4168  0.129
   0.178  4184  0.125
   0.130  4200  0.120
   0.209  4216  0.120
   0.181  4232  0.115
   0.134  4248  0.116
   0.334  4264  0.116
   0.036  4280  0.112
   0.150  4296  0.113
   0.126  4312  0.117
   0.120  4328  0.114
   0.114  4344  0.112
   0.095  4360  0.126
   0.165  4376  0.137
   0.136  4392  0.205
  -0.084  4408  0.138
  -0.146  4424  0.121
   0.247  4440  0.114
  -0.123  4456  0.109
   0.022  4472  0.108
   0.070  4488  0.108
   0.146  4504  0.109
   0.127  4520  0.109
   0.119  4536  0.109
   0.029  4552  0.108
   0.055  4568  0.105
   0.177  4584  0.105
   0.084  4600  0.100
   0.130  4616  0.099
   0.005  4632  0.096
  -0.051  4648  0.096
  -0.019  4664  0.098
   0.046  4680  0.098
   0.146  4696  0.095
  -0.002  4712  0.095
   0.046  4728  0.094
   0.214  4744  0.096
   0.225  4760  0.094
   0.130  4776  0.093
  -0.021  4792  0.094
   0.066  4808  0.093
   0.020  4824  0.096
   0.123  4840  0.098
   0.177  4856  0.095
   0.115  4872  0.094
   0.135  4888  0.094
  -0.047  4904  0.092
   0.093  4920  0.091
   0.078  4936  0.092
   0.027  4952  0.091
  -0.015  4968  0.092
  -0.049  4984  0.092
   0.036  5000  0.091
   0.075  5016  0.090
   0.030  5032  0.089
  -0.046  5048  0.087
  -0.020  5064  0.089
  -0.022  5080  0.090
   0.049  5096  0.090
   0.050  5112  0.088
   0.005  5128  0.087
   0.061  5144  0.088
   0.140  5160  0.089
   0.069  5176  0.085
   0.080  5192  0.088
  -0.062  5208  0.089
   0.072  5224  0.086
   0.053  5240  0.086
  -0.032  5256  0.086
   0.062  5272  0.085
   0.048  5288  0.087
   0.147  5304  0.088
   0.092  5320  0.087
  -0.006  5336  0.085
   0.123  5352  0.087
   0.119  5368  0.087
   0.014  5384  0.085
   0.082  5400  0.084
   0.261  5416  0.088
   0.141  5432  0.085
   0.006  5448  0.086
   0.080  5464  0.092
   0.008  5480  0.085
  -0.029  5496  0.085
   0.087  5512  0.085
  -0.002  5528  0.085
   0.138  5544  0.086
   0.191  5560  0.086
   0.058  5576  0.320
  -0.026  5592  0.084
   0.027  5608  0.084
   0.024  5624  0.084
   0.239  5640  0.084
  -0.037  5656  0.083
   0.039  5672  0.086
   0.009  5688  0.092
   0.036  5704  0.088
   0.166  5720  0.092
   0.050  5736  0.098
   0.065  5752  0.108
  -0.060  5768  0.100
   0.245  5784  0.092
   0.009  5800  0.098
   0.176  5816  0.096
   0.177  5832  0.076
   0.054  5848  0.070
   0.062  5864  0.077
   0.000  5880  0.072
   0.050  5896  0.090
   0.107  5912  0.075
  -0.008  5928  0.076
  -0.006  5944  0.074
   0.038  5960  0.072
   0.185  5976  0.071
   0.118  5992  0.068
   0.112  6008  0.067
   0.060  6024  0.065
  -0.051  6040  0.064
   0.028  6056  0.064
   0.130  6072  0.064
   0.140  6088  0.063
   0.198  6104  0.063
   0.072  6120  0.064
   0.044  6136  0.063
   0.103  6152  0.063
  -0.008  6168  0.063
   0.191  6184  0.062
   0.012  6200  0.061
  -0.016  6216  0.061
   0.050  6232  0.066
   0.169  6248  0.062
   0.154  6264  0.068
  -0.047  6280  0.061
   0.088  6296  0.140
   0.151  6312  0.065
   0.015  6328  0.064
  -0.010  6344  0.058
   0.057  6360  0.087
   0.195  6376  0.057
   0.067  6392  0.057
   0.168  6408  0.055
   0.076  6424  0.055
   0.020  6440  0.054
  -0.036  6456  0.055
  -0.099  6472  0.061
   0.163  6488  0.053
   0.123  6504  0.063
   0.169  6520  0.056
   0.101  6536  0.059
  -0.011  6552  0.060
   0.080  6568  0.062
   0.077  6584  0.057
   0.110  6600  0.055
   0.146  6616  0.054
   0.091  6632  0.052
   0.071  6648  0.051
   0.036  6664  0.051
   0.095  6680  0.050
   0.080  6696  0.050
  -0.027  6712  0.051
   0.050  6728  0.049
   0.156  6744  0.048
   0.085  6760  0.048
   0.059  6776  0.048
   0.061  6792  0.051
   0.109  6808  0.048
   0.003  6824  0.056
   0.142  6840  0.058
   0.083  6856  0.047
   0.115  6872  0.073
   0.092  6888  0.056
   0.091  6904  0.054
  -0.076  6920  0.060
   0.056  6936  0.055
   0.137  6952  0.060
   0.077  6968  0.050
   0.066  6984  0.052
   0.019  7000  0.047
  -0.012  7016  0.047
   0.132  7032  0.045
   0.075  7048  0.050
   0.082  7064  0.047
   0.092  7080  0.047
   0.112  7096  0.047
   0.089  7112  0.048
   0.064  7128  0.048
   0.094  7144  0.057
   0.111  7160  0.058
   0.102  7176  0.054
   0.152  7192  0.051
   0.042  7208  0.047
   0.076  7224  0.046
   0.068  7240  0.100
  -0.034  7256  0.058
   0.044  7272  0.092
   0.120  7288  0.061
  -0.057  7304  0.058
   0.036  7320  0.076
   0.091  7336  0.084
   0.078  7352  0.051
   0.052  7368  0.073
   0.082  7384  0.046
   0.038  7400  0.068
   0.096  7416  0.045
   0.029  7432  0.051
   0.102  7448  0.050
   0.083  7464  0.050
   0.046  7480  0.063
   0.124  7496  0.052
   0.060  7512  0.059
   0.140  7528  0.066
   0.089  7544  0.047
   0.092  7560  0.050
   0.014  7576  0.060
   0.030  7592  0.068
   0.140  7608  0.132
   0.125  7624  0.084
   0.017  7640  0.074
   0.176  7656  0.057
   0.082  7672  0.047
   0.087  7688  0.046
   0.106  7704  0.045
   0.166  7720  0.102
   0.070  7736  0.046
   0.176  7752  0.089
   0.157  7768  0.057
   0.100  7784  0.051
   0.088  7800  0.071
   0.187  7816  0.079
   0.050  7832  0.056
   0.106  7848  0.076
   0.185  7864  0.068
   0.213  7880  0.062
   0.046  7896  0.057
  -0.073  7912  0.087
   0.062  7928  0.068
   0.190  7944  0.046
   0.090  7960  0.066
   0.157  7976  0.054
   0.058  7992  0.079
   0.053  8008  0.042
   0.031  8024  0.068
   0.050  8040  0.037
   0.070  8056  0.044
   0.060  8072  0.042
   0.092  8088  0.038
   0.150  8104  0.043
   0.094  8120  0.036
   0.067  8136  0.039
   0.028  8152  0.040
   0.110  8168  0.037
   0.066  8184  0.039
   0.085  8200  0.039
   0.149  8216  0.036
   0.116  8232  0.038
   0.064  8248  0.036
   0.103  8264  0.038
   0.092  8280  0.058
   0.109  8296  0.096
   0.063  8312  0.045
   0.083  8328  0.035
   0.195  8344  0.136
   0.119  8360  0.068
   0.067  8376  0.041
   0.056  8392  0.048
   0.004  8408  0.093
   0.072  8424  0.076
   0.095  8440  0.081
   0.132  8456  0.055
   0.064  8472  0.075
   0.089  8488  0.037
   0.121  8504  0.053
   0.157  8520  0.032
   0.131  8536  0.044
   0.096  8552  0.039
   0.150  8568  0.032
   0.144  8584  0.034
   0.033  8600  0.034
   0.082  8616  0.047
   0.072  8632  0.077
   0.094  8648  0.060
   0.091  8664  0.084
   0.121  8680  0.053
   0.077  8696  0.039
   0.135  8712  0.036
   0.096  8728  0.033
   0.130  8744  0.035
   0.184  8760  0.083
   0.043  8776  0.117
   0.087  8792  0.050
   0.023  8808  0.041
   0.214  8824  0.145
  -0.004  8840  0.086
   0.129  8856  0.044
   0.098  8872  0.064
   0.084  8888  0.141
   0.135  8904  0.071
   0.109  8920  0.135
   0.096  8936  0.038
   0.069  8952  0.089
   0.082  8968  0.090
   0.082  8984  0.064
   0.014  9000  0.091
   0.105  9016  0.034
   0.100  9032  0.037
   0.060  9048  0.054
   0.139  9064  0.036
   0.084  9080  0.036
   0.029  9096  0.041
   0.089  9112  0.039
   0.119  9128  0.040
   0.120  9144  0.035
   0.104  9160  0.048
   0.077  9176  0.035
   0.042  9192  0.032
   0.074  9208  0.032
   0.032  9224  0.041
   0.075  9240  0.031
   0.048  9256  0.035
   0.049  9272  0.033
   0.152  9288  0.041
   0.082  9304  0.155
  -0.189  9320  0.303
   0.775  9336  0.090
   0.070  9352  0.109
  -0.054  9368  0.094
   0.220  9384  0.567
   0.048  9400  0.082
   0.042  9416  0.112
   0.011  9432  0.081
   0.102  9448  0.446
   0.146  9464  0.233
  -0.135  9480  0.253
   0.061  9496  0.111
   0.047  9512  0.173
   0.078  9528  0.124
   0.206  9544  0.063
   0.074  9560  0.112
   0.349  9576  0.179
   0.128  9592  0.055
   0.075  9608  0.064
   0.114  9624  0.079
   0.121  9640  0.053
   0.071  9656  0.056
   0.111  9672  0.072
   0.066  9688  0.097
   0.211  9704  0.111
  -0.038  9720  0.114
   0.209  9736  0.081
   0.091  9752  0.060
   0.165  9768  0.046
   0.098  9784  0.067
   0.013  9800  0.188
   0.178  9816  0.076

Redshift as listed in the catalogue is 1.50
